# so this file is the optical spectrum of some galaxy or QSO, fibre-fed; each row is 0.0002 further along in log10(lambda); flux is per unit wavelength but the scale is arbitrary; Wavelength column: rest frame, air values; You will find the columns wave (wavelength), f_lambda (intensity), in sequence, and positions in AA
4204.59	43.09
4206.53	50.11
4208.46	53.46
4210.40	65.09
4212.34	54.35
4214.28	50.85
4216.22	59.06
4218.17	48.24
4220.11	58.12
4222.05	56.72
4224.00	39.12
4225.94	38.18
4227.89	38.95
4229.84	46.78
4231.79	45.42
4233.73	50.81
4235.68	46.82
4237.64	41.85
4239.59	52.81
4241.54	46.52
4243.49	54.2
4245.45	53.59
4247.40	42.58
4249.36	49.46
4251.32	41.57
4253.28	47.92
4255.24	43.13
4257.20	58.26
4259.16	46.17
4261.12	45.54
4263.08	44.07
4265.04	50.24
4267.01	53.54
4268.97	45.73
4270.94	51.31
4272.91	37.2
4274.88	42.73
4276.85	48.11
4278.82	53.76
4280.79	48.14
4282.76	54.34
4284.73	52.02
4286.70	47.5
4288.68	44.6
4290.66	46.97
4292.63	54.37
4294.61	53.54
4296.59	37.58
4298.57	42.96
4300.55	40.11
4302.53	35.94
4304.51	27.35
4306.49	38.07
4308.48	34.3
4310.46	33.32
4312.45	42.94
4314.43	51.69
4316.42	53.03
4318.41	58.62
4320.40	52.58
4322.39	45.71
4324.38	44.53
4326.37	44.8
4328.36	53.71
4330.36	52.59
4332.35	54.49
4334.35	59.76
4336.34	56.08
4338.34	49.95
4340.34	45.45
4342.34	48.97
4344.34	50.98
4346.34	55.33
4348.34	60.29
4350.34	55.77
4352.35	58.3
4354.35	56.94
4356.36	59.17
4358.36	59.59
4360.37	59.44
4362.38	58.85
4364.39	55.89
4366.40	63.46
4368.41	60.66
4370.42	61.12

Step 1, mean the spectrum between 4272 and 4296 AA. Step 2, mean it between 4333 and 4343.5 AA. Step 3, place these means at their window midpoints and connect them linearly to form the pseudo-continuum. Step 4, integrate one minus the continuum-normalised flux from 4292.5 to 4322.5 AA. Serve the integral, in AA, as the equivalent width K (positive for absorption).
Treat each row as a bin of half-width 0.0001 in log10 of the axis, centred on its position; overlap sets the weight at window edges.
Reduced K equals 3.91 AA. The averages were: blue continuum 48.5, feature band 43.5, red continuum 52.1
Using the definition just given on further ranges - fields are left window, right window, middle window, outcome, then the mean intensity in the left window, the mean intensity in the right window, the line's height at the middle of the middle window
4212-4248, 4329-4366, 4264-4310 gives 6.0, 48.6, 55.6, 52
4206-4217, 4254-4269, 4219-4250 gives 2.8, 55.7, 48.5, 52.4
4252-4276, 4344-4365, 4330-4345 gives 0.9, 47.1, 57.6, 55.6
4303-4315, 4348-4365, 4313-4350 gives -4.1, 37.4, 58.2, 47.3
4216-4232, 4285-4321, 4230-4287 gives -2.6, 47.4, 44.3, 46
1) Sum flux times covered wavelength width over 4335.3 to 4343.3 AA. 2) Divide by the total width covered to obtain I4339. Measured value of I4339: 50.2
